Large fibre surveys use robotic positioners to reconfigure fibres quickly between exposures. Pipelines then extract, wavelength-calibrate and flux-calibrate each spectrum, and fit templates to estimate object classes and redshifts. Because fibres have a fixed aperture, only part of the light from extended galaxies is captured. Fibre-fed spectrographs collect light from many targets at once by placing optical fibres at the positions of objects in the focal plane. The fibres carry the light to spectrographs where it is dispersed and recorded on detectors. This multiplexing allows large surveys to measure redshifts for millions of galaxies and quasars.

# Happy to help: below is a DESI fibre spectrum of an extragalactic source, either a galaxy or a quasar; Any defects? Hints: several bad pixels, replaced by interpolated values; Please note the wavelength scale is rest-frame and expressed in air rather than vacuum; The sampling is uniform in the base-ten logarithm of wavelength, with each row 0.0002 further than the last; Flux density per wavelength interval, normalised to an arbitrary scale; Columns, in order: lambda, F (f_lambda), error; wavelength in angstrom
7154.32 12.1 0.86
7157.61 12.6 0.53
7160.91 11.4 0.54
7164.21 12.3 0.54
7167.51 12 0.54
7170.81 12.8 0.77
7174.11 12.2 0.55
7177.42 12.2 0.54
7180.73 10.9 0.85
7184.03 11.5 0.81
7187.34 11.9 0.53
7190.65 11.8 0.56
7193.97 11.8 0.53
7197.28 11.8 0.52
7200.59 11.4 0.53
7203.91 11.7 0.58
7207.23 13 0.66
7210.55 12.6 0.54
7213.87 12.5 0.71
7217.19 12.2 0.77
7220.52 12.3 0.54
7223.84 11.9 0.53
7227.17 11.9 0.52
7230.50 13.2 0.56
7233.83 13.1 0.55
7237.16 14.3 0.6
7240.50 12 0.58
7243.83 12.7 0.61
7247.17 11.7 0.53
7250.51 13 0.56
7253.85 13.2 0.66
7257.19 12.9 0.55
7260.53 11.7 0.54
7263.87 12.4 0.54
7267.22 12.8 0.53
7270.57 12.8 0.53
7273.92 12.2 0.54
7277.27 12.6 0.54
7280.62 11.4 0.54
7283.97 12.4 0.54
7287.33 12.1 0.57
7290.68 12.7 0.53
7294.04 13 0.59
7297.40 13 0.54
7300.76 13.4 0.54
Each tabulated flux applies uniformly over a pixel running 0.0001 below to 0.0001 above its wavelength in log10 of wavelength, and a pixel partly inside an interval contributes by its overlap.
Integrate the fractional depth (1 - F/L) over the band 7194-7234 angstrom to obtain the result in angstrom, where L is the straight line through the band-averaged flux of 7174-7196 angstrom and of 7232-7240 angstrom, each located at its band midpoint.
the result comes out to 1.4 angstrom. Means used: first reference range 11.7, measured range 12.3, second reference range 13.4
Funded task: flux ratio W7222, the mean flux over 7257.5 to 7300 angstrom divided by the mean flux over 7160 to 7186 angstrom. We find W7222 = 1.0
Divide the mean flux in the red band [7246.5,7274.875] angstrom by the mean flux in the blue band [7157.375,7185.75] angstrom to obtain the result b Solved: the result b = 1.05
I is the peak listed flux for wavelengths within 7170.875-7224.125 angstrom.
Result 13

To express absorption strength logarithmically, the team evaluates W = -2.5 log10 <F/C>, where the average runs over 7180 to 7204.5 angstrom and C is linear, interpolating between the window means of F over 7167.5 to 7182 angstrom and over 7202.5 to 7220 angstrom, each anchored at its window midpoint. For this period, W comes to 0.05 mag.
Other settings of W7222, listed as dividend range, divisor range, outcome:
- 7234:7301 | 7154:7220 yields 1.05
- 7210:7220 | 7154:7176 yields 1.02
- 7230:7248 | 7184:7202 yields 1.10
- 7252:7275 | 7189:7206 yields 1.07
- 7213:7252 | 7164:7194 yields 1.05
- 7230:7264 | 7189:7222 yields 1.05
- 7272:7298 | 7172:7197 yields 1.05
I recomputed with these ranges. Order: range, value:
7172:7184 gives 12.2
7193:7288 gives 14.3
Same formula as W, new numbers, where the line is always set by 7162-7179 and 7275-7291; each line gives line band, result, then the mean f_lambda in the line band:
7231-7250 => -0.05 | 12.8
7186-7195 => 0.04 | 11.8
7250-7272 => -0.04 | 12.7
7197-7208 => 0.03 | 11.9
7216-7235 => -0.02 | 12.4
